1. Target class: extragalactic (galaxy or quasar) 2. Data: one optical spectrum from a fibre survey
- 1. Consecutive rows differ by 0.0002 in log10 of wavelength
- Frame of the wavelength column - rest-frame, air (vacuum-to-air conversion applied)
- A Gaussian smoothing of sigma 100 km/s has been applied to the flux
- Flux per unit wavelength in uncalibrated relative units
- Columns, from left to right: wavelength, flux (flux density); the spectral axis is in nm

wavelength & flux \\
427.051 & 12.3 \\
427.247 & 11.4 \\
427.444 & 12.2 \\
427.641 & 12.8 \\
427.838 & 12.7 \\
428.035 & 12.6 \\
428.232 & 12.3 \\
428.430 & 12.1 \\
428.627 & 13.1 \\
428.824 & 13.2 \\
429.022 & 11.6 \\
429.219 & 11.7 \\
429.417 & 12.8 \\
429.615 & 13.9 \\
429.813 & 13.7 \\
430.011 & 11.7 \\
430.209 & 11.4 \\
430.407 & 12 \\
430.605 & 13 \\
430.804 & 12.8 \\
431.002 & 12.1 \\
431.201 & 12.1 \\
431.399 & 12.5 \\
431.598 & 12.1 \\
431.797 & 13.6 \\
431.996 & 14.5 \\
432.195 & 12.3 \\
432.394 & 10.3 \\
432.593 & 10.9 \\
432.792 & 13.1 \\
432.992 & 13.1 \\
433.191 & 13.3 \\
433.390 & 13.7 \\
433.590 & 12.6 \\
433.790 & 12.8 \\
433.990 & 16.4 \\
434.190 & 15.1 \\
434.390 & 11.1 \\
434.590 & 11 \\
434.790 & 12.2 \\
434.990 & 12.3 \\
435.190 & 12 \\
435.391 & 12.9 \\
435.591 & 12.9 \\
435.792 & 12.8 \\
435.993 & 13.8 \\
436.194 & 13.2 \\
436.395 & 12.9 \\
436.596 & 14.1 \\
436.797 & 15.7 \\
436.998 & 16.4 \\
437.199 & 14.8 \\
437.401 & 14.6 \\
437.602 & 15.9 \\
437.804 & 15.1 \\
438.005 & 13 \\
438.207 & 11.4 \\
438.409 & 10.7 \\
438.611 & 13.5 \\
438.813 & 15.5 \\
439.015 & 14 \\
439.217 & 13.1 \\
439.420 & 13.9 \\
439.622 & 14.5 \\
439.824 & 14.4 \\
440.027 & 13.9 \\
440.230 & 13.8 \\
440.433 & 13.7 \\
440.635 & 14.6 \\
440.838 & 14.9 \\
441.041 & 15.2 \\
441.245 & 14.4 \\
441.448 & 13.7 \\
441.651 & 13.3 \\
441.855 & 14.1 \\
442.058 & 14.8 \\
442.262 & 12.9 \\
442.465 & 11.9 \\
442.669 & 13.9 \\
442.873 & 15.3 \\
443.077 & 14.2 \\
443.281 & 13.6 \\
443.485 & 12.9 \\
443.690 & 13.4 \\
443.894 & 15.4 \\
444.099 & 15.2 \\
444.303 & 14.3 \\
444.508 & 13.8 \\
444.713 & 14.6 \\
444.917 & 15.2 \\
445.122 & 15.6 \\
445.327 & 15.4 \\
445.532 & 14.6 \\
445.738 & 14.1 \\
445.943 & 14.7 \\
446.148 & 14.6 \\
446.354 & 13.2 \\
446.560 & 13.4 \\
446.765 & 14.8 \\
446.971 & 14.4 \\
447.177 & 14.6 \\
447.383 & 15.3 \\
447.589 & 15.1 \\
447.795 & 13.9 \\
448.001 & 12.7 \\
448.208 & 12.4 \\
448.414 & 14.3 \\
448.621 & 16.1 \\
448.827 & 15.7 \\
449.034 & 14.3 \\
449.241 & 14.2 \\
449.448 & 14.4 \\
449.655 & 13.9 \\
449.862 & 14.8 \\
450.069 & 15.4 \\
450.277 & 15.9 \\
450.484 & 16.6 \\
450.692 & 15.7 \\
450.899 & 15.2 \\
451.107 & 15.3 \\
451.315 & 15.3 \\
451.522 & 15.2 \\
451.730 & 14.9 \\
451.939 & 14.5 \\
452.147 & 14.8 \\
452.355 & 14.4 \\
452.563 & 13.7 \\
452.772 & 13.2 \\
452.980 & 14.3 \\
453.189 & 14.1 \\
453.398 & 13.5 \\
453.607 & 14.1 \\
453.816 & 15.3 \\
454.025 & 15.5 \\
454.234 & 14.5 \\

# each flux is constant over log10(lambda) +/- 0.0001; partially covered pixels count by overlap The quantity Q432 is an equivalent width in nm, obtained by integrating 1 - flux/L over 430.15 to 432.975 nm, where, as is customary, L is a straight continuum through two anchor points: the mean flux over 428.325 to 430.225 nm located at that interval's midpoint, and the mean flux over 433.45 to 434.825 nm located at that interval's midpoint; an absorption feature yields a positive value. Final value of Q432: 0.096 nm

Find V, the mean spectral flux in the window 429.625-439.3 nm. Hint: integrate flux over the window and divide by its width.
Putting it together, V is 13.1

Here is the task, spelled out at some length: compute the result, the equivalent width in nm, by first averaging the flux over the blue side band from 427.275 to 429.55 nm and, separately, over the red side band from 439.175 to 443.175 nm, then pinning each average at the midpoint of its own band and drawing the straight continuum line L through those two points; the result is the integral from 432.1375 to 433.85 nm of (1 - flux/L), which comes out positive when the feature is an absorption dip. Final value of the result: 0.075 nm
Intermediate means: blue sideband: 12.4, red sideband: 14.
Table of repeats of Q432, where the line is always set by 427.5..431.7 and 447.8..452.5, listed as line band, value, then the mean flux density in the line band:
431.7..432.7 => 0.035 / 12.3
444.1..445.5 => -0.063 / 14.8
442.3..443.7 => 0.041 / 13.6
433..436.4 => 0.012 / 13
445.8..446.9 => 0.017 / 14.2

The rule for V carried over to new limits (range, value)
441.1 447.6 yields 14.3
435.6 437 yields 13.9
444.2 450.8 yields 14.6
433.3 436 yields 12.9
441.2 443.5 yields 13.8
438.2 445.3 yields 14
